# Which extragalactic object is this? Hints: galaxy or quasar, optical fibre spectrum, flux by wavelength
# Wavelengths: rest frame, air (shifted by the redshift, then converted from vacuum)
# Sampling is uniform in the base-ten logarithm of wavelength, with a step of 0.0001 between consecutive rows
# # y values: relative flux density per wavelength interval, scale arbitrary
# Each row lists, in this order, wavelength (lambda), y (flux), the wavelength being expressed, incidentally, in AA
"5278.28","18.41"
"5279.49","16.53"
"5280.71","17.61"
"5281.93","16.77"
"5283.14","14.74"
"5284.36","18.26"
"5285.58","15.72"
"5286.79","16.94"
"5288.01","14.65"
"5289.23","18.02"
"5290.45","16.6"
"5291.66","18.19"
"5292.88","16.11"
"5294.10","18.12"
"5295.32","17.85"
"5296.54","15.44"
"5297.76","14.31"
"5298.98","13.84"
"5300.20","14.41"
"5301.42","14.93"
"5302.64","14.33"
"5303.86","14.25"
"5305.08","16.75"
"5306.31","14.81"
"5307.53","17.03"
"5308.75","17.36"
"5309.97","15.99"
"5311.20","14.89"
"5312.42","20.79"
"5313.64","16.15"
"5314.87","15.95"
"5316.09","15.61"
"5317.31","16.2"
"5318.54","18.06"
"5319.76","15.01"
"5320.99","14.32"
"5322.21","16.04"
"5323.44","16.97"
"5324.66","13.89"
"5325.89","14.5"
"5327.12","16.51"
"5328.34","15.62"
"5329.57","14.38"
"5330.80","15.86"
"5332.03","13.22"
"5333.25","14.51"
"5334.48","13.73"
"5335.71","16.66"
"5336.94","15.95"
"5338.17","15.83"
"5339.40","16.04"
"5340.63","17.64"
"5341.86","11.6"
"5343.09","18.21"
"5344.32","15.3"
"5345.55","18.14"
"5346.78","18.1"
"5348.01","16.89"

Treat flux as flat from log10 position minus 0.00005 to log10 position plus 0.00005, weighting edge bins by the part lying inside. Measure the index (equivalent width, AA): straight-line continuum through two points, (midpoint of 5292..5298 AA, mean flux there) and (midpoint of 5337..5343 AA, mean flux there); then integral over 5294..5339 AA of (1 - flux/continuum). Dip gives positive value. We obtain 1.25 AA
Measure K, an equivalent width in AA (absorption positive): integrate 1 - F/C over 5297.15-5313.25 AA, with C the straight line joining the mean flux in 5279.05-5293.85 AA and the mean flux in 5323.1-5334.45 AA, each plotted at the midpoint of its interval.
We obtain 0.24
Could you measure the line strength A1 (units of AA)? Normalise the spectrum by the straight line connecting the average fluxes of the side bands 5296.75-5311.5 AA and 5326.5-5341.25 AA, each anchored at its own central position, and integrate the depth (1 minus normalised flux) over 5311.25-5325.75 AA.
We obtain -0.8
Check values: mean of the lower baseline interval 15.3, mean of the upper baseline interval 15.5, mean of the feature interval 16.2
